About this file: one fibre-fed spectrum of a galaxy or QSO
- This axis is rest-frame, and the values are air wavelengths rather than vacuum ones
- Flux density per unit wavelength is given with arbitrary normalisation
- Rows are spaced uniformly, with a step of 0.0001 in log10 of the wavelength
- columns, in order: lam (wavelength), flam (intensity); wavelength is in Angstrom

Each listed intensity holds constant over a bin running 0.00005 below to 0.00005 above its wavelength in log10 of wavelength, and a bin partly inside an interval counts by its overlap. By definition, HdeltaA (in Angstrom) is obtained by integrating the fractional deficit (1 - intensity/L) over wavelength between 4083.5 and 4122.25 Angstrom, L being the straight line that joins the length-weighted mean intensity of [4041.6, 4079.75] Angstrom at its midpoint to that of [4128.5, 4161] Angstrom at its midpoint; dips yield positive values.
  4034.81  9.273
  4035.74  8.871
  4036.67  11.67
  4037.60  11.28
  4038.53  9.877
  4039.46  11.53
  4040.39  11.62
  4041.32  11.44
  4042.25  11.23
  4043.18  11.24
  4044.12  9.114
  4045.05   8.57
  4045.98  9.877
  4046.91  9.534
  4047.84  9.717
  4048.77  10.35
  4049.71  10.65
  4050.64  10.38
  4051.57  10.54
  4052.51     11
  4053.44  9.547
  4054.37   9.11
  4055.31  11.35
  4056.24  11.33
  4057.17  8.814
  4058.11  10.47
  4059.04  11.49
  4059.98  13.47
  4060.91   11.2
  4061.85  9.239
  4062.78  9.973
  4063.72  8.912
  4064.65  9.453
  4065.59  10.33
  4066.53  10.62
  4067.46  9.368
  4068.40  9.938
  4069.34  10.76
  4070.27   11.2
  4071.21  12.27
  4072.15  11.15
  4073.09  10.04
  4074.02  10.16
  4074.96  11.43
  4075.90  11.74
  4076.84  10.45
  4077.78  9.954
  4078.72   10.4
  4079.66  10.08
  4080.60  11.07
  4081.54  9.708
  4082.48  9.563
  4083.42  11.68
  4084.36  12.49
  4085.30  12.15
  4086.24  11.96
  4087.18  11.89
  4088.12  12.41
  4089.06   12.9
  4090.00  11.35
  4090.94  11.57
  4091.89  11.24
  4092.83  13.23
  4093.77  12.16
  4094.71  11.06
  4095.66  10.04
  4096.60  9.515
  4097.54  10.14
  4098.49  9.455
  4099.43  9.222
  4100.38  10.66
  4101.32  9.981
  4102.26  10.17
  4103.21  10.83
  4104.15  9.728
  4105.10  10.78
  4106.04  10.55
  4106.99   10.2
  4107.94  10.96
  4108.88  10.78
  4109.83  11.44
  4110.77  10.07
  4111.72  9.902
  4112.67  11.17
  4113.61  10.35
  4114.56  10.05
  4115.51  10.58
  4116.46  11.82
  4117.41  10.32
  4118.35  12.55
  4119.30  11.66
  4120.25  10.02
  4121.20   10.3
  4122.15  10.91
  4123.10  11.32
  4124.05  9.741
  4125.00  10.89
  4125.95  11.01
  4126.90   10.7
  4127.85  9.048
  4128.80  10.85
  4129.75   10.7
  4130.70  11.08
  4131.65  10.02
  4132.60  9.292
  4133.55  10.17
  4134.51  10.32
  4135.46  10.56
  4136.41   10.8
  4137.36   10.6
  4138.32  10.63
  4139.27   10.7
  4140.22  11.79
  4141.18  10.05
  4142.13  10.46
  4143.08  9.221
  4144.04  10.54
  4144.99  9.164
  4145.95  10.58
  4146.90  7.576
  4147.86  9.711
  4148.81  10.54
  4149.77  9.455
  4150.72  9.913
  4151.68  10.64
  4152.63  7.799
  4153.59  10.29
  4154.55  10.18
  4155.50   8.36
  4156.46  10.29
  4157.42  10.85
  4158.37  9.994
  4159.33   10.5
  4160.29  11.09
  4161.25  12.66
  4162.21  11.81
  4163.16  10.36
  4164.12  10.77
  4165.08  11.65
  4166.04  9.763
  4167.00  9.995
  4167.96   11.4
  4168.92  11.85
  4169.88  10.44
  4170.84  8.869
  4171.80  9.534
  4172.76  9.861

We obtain -2.5 Angstrom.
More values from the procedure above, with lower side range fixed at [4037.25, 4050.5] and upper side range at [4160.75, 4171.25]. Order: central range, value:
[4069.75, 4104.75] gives -1.2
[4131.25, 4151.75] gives 1.3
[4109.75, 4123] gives -0.1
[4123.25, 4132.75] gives 0.3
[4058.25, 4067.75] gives 0.1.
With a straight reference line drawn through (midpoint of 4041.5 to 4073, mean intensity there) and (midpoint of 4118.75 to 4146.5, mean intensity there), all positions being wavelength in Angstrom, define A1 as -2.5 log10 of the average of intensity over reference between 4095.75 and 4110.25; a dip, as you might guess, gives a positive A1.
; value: 0.01 mag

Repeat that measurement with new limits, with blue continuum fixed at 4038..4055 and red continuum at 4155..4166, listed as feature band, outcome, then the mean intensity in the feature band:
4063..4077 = -0.01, 10.5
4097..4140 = 0.01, 10.5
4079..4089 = -0.09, 11.4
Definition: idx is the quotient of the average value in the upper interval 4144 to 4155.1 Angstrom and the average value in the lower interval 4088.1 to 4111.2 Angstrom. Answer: 0.9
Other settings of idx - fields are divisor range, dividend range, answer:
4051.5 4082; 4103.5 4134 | 1.01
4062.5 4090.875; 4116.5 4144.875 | 0.97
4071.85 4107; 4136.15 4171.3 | 0.95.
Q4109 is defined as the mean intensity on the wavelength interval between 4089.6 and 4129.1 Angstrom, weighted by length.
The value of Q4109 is 10.7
